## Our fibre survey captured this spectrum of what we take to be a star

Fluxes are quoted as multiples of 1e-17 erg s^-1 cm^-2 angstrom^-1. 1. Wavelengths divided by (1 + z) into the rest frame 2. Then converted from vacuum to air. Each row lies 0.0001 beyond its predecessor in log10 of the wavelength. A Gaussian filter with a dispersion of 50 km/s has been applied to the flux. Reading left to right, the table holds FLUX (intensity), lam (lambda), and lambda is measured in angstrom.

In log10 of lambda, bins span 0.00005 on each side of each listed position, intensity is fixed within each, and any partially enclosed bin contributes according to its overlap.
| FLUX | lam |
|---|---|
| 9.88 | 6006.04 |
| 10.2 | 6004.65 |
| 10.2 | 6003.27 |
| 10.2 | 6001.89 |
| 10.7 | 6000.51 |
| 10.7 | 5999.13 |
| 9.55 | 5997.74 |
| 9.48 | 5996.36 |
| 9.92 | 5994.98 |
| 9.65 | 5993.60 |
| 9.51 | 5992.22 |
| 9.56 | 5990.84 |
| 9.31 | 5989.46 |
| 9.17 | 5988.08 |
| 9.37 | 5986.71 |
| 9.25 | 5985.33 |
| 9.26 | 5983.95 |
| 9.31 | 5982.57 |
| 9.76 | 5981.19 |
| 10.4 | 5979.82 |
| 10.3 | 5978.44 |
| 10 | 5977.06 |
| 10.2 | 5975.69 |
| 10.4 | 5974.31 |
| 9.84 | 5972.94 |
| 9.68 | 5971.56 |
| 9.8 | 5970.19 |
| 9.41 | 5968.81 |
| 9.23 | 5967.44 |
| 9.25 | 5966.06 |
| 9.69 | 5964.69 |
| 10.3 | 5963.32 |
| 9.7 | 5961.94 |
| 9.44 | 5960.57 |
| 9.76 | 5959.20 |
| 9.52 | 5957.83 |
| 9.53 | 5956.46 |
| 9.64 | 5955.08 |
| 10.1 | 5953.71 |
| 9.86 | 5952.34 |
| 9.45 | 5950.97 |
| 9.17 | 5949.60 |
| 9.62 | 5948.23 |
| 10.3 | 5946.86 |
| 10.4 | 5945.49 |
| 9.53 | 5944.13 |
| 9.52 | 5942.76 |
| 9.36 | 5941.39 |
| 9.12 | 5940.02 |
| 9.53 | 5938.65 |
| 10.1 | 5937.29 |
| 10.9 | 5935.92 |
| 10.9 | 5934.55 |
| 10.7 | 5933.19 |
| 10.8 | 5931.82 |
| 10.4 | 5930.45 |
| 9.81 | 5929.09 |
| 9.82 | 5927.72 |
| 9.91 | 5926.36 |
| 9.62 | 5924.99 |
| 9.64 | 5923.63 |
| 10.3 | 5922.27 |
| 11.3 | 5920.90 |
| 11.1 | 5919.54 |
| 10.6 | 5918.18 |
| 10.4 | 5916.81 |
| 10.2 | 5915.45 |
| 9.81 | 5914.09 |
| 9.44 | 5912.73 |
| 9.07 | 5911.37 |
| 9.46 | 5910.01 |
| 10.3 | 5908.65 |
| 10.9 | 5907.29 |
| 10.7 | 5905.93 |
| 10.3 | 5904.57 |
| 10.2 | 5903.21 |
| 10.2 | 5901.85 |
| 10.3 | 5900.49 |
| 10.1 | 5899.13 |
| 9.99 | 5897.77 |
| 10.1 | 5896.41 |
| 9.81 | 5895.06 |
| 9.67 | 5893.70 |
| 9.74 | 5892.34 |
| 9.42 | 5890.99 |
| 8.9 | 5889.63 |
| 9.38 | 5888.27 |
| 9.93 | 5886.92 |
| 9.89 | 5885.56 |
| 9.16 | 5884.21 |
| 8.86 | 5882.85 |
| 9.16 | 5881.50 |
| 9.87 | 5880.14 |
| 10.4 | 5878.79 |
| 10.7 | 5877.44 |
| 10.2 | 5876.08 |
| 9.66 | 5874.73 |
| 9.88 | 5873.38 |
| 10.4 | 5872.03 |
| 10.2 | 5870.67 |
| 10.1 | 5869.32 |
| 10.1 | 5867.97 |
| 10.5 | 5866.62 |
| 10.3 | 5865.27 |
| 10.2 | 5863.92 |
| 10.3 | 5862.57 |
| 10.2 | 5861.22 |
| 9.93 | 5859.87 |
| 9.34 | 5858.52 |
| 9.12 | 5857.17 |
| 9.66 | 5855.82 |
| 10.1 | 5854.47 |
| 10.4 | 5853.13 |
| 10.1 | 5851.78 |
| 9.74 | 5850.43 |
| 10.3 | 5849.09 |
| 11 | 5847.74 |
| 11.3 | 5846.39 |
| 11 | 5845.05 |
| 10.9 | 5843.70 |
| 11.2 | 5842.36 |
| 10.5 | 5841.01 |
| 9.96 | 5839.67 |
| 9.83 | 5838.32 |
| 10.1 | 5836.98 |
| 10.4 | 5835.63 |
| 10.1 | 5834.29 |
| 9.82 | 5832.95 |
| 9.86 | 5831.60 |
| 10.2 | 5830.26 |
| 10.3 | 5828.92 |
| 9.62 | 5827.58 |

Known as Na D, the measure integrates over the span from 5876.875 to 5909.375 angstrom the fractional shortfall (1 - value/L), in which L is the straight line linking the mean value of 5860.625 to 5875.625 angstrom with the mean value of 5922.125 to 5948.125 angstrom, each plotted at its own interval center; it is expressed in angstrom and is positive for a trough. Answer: 0.65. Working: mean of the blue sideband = 10.2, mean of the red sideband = 10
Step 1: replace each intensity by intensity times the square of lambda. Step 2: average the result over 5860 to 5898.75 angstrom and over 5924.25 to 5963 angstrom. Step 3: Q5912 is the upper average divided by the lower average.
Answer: 1.02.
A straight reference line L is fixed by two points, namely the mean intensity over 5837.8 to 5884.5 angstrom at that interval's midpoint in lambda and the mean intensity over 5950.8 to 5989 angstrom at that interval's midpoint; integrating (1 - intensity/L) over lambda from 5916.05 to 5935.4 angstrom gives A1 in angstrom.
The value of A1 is -1.0 angstrom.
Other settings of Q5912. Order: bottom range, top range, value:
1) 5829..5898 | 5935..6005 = 1.01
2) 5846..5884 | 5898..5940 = 1.03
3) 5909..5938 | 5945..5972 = 0.96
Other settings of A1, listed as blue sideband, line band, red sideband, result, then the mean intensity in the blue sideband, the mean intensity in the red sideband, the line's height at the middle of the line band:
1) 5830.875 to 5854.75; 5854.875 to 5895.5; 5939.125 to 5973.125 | 1.32 angstrom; 10.4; 9.64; 10.2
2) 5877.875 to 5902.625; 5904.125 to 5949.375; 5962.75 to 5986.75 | -1.71 angstrom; 9.73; 9.75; 9.74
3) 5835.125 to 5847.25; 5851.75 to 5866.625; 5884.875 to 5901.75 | 0.46 angstrom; 10.6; 9.78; 10.3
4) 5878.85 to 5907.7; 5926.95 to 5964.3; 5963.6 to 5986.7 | -0.48 angstrom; 9.84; 9.73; 9.77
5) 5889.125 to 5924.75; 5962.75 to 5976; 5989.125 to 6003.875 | 0.25 angstrom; 10.1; 9.9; 9.95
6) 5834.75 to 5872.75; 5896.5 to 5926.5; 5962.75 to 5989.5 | -0.55 angstrom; 10.3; 9.71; 10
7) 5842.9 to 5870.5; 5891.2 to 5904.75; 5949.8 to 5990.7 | 0.03 angstrom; 10.2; 9.68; 10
